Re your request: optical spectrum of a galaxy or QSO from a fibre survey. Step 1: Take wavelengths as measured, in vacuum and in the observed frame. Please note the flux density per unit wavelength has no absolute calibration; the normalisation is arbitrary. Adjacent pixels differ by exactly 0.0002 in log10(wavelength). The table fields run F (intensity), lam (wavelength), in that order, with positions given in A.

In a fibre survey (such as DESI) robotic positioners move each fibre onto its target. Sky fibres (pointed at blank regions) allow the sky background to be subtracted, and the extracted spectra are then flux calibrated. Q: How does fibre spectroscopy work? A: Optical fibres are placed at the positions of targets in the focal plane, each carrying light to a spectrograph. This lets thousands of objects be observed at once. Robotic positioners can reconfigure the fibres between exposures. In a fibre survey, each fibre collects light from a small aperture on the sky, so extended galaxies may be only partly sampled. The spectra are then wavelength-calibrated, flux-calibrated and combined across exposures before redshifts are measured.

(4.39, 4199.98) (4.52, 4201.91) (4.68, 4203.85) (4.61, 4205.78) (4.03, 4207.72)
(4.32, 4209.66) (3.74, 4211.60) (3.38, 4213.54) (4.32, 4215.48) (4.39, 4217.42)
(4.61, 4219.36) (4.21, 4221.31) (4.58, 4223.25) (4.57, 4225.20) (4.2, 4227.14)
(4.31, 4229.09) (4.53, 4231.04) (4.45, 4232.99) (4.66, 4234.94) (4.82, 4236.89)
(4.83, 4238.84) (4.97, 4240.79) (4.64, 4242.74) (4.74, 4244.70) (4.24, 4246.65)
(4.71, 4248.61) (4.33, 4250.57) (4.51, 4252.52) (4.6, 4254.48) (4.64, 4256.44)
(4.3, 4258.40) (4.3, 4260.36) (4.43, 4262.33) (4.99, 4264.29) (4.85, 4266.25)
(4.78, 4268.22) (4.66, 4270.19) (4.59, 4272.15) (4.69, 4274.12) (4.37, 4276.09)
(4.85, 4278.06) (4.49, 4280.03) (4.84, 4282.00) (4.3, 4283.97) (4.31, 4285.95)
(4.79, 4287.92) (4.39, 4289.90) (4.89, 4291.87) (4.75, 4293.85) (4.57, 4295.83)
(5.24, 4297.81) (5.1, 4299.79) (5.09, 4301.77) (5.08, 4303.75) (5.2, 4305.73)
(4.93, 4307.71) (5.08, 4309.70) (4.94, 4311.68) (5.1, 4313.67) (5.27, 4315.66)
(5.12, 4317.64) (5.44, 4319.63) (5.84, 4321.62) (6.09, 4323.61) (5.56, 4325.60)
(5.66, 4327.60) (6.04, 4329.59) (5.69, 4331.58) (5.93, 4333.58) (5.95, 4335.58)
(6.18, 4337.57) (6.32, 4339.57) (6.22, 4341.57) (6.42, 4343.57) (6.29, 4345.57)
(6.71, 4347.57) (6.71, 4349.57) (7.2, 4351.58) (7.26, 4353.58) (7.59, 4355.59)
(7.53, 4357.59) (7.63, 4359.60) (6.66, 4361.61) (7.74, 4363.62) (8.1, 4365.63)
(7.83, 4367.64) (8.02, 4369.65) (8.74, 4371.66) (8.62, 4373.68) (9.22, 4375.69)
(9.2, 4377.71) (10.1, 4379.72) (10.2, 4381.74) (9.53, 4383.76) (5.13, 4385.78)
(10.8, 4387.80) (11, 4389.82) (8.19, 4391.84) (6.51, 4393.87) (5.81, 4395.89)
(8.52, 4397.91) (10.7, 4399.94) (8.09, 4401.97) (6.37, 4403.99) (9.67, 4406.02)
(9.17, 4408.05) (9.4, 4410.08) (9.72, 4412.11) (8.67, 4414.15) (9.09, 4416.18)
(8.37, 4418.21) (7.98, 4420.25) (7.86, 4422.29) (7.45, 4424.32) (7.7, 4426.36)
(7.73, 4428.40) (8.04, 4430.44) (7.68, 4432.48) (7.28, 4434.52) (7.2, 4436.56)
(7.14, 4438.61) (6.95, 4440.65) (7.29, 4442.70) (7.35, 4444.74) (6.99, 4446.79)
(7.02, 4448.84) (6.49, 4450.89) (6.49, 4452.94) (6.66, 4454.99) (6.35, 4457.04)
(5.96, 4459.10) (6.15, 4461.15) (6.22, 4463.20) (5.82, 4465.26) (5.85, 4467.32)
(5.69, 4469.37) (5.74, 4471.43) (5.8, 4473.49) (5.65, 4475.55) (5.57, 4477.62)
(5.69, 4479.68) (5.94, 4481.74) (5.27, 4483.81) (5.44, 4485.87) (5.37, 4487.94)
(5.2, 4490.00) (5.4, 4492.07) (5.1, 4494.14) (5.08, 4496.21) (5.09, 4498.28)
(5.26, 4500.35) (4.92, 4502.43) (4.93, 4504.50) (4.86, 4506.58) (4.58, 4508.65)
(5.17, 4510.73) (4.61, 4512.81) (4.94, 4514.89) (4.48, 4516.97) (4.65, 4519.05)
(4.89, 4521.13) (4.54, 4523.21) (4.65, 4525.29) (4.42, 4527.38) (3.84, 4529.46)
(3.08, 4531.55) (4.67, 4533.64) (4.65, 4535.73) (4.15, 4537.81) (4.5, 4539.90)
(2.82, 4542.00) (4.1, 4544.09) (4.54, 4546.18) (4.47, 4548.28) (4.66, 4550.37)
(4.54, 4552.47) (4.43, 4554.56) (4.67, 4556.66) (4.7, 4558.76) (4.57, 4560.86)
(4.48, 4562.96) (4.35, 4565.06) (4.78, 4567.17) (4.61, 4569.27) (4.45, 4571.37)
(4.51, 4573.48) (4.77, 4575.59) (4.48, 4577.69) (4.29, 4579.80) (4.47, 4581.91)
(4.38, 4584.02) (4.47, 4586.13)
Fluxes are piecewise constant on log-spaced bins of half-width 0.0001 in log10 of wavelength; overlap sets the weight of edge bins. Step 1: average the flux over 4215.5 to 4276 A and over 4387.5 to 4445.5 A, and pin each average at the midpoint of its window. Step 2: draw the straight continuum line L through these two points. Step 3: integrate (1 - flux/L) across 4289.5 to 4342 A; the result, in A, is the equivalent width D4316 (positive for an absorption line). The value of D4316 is 5.7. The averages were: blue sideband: 4.56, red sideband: 8.17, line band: 5.4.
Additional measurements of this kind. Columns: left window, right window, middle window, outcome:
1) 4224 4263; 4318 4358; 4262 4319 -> 6.1 A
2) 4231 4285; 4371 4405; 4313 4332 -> 2.9 A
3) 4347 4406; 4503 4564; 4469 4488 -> 0.5 A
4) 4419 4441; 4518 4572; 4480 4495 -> 1.5 A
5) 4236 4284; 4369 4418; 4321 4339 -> 2.4 A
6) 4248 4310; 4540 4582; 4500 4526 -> -1.8 A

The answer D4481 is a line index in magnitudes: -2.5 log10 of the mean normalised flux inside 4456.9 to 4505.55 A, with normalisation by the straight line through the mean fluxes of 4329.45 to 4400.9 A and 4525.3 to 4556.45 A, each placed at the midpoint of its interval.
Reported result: -0.026 mag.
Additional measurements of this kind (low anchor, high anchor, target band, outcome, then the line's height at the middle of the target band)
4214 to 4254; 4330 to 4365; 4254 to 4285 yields 0.13 mag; 5.2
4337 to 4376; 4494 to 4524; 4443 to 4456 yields -0.18 mag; 5.83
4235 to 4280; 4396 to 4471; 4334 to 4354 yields -0.08 mag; 6.03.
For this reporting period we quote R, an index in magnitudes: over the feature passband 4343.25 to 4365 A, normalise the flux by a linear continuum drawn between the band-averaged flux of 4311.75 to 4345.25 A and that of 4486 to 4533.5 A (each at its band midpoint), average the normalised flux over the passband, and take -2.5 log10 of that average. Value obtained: -0.25 mag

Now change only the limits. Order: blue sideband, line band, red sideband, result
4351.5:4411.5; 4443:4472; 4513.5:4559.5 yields 0.01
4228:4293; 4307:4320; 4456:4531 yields -0.08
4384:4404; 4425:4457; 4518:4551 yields -0.04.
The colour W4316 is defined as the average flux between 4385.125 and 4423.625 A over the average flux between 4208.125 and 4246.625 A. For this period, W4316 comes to 1.9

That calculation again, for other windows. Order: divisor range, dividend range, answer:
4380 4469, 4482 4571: 0.60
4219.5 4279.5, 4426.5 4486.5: 1.42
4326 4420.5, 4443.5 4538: 0.69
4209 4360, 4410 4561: 1.13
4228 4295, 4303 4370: 1.36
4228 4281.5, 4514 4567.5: 0.96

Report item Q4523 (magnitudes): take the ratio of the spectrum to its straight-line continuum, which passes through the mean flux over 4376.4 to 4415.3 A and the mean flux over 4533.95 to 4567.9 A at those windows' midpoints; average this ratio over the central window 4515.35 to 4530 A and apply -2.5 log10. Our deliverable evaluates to 0.15 mag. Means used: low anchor 8.78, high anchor 4.4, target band 4.54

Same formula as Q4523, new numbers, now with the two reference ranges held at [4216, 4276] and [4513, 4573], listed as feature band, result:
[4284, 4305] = -0.06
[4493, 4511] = -0.13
